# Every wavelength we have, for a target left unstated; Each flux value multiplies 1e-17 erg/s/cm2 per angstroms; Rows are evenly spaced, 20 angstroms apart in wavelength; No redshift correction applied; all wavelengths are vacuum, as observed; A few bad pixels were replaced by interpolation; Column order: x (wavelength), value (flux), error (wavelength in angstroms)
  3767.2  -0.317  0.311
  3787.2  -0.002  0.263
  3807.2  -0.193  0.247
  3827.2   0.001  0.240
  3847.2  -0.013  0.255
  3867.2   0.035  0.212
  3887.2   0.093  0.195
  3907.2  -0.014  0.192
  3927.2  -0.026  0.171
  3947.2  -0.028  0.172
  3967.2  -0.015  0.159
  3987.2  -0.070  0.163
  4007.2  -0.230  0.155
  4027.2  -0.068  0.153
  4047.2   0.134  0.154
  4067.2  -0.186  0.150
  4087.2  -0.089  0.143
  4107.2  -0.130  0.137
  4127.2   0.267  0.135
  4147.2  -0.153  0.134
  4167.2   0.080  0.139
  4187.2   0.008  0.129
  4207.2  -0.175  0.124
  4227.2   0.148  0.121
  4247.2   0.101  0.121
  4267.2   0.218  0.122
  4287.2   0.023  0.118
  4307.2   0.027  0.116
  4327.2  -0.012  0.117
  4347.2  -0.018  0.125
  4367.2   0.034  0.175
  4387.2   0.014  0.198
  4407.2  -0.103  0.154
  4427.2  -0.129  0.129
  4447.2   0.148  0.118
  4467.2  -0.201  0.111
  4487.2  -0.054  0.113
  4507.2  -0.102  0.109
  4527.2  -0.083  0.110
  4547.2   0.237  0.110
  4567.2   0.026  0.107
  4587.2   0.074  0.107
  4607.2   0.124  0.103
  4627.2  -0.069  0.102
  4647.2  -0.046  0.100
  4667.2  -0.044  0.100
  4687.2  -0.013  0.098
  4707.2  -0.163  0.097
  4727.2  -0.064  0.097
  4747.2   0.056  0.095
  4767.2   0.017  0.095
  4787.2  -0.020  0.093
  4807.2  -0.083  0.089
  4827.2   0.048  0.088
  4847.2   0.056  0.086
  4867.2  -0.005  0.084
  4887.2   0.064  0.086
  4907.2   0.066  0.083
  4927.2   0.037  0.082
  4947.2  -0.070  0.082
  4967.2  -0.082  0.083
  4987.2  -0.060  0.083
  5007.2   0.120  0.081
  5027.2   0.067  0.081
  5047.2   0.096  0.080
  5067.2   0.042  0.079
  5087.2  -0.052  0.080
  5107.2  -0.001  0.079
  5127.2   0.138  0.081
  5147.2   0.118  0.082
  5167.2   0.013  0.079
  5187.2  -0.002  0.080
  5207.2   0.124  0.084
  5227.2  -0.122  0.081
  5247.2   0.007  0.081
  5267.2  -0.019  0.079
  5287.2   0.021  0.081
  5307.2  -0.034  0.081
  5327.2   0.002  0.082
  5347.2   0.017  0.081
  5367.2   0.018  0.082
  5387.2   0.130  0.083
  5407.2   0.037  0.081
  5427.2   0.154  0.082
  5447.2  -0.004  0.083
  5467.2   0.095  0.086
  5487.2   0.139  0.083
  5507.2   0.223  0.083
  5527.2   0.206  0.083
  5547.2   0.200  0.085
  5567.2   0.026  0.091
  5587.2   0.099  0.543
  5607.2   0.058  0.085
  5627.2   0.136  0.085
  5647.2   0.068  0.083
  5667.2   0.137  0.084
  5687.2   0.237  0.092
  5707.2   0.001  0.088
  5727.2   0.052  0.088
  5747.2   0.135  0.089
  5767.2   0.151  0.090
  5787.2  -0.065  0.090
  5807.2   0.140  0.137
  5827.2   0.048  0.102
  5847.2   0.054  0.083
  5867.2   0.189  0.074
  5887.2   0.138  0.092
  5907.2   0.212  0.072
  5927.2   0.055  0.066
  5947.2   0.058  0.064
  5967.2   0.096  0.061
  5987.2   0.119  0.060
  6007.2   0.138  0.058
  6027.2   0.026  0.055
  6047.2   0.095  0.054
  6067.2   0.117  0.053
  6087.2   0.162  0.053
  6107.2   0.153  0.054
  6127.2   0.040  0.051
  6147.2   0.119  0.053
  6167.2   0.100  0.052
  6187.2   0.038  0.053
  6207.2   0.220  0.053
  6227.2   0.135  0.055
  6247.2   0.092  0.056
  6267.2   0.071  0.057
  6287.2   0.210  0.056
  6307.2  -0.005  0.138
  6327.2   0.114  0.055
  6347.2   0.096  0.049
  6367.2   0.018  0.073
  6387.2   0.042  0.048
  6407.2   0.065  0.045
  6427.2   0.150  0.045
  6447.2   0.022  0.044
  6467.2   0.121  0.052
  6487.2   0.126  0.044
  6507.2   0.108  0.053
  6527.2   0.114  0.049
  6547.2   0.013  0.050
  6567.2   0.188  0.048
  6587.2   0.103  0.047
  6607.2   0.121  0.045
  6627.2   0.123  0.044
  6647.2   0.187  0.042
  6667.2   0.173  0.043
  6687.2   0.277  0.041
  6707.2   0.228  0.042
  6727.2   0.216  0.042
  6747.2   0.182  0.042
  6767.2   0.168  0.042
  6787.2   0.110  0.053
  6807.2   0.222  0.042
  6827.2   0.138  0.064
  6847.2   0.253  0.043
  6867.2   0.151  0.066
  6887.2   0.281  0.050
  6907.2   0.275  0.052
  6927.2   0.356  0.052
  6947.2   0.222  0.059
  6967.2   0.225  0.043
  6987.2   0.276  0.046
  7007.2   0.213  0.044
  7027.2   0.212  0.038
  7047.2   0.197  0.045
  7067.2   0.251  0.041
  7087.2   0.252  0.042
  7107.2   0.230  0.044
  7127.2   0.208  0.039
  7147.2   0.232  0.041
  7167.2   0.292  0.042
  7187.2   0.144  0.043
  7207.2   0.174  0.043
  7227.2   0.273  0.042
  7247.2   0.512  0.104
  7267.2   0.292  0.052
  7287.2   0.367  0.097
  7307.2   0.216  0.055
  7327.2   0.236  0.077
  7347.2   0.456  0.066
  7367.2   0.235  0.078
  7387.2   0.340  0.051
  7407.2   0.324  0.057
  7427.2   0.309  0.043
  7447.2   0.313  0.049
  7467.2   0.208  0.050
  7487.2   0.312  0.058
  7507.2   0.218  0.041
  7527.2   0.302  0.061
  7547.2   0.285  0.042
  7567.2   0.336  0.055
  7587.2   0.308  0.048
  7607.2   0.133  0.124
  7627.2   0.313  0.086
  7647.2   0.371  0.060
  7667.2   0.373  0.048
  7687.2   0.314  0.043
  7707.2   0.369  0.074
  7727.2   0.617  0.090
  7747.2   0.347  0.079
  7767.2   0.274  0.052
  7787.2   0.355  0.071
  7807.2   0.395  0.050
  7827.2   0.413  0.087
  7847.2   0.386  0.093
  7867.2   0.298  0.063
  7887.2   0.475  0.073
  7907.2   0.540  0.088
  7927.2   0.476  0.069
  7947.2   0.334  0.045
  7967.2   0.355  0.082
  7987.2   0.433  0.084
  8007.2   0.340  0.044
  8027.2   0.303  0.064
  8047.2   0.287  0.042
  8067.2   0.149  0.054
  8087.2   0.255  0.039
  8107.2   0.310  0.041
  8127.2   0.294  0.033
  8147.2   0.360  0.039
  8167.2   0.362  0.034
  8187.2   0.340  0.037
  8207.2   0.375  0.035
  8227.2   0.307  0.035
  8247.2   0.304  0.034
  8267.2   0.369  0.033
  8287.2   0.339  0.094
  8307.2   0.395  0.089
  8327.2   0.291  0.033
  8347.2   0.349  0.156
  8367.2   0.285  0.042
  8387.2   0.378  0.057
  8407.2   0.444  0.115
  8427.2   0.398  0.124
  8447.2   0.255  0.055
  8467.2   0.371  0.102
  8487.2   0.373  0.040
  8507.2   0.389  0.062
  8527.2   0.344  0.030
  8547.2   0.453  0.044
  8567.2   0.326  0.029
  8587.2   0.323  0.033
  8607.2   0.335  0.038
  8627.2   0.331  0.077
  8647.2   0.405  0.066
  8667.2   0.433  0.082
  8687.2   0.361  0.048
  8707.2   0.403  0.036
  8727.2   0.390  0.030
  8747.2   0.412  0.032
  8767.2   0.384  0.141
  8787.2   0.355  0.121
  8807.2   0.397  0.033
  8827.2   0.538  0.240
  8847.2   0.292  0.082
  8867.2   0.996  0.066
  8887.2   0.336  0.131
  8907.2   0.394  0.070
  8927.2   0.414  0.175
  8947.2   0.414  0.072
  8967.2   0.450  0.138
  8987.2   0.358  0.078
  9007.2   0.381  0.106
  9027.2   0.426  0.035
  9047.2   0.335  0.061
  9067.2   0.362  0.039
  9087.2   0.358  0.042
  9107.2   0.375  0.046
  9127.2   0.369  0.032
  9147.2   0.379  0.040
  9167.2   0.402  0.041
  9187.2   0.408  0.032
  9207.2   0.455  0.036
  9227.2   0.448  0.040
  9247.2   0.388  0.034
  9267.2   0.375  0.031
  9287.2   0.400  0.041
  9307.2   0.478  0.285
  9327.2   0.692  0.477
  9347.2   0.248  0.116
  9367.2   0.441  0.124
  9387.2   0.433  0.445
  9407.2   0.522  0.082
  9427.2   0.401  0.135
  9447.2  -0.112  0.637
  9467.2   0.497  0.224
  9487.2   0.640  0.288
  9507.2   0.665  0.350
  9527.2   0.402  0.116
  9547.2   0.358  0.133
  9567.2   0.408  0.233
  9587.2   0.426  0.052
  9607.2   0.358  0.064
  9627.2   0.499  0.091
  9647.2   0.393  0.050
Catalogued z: 0.662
